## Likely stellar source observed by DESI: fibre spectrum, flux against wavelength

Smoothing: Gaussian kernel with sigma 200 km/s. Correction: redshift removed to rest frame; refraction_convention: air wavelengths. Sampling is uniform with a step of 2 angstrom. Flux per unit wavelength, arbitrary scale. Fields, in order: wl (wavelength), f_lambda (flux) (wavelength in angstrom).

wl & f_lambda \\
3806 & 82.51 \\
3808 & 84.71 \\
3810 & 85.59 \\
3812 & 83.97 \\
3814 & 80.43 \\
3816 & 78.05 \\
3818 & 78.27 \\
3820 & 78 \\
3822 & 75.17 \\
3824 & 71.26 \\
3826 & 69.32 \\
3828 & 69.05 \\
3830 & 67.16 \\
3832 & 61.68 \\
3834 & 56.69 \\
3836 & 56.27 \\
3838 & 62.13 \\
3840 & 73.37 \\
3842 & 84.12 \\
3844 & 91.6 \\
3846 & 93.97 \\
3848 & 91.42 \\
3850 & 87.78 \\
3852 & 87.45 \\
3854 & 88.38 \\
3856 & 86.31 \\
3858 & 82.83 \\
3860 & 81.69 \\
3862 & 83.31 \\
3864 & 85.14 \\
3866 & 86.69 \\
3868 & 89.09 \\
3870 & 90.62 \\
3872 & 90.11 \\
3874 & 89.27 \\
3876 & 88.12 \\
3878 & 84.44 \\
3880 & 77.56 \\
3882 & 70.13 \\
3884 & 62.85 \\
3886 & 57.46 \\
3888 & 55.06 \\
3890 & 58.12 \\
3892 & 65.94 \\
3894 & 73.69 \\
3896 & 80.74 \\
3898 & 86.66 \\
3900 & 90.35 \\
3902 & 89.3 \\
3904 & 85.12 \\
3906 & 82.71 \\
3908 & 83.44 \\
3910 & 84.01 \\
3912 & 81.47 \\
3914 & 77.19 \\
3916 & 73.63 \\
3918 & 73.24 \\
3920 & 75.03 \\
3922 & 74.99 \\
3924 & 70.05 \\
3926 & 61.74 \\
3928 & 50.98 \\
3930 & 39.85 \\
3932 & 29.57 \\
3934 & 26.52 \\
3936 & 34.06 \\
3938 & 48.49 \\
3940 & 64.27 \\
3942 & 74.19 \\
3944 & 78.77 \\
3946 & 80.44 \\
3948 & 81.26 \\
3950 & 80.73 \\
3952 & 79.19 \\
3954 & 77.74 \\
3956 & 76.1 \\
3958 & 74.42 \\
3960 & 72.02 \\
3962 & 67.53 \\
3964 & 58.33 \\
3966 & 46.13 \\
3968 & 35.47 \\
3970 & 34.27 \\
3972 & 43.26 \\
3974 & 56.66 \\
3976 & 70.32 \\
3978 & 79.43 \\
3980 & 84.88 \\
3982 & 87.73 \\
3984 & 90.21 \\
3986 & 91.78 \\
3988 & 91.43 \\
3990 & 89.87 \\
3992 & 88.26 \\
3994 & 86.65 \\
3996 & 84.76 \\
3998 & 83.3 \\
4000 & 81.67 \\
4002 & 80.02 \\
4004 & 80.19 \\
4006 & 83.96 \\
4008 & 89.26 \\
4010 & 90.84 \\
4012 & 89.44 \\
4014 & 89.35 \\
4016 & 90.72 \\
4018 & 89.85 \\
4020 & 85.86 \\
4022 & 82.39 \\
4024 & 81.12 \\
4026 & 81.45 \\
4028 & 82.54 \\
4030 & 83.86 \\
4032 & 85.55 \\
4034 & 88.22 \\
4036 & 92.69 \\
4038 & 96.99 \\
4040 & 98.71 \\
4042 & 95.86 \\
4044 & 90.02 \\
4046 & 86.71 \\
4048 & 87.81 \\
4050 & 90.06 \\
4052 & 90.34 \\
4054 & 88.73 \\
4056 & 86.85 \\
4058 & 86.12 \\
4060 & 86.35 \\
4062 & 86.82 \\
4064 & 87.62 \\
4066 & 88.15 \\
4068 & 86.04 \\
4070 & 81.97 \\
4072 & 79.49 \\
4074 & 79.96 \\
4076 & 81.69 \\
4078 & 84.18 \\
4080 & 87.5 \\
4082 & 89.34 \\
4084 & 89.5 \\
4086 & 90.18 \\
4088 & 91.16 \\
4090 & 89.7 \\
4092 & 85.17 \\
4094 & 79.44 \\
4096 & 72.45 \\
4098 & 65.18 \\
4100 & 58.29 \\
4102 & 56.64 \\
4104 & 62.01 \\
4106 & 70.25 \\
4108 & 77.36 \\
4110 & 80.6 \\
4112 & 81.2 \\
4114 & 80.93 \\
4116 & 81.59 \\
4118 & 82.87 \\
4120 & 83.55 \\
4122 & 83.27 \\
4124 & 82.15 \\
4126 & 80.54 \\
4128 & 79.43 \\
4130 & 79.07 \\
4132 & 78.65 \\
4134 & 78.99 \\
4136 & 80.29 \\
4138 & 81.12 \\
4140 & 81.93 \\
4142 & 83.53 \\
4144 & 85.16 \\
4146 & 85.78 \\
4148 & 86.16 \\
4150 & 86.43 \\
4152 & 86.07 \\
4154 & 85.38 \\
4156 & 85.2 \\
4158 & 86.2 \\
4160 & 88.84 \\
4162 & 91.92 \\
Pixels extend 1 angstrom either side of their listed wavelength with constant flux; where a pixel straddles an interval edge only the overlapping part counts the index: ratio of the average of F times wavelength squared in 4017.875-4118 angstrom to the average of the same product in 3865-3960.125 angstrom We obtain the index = 1.25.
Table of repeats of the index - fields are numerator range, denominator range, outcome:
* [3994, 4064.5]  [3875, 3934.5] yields 1.32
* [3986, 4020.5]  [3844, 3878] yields 1.07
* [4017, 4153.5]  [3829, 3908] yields 1.18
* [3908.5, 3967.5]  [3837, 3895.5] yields 0.85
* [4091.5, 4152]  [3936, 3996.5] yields 1.18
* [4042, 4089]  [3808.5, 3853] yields 1.28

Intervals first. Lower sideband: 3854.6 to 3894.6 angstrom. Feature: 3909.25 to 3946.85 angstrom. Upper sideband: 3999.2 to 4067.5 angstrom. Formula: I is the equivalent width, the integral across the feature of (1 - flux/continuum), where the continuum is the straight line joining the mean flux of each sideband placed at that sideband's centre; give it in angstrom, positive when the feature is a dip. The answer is 8.5 angstrom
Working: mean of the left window 78.1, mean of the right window 87.5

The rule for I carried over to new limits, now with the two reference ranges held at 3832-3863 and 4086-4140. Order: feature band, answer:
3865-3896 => 1.4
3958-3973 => 5.0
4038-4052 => -2.4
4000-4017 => -1.6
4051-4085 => -3.3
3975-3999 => -2.1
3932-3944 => 4.4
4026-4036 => -0.9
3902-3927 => 0.6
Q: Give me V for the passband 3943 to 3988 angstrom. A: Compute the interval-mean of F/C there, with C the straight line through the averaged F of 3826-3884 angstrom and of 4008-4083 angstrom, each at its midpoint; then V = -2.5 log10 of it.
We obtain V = 0.19 mag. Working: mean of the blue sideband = 80.1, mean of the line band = 70.8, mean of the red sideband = 87.4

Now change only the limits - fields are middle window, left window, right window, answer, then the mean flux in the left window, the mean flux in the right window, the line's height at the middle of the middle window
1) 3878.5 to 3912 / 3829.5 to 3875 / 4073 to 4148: 0.08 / 81.3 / 80.1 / 81.1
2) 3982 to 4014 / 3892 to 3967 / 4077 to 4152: -0.18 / 69.8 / 80.4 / 73.7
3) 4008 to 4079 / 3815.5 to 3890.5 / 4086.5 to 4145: -0.12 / 77.5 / 78.5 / 78.2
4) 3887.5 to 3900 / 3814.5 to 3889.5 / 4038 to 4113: 0.09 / 77.8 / 83.1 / 78.8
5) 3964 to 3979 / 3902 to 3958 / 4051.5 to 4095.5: 0.37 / 68.8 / 86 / 73.8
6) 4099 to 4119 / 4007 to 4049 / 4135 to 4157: 0.17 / 88.5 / 84.3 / 85.6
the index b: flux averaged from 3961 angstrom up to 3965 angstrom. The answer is 62.9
